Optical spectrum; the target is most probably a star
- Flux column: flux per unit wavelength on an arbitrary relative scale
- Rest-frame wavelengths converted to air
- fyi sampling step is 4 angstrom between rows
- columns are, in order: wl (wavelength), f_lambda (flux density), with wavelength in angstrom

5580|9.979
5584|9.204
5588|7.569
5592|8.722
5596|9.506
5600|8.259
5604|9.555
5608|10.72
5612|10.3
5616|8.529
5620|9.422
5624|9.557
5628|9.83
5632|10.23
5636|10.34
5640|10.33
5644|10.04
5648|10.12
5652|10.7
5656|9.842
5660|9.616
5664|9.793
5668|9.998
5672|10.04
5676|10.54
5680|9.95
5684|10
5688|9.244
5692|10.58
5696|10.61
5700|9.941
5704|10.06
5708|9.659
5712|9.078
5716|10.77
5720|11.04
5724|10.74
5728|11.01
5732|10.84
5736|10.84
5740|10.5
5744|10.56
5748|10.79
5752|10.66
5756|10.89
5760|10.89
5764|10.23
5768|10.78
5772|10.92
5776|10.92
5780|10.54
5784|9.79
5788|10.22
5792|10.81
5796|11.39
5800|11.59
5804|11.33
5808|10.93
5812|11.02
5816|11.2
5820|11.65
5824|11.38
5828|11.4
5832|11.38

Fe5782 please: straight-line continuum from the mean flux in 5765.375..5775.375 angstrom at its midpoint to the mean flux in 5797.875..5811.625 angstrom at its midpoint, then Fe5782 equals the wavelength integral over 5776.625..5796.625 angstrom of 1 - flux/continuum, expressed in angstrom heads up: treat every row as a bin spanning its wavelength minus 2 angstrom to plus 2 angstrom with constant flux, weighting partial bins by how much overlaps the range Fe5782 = 0.92 angstrom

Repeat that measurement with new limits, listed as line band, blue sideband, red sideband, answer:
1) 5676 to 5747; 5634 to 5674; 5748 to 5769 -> 0.6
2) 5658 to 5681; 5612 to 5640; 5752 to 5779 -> 0.2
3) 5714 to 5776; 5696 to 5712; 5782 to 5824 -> -2.6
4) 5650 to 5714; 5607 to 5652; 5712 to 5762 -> 2.2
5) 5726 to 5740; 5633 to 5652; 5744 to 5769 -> -0.3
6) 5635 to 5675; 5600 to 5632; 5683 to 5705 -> -0.9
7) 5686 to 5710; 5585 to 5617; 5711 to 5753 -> 0.6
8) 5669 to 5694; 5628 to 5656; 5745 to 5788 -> 0.7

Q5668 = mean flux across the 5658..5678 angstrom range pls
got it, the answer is 10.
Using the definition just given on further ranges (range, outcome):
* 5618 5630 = 9.6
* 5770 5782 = 10.8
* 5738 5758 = 10.7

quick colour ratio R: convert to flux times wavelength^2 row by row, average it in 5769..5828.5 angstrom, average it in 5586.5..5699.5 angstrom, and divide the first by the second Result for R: 1.2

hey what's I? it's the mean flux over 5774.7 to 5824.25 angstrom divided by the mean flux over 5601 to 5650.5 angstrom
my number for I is 1.11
